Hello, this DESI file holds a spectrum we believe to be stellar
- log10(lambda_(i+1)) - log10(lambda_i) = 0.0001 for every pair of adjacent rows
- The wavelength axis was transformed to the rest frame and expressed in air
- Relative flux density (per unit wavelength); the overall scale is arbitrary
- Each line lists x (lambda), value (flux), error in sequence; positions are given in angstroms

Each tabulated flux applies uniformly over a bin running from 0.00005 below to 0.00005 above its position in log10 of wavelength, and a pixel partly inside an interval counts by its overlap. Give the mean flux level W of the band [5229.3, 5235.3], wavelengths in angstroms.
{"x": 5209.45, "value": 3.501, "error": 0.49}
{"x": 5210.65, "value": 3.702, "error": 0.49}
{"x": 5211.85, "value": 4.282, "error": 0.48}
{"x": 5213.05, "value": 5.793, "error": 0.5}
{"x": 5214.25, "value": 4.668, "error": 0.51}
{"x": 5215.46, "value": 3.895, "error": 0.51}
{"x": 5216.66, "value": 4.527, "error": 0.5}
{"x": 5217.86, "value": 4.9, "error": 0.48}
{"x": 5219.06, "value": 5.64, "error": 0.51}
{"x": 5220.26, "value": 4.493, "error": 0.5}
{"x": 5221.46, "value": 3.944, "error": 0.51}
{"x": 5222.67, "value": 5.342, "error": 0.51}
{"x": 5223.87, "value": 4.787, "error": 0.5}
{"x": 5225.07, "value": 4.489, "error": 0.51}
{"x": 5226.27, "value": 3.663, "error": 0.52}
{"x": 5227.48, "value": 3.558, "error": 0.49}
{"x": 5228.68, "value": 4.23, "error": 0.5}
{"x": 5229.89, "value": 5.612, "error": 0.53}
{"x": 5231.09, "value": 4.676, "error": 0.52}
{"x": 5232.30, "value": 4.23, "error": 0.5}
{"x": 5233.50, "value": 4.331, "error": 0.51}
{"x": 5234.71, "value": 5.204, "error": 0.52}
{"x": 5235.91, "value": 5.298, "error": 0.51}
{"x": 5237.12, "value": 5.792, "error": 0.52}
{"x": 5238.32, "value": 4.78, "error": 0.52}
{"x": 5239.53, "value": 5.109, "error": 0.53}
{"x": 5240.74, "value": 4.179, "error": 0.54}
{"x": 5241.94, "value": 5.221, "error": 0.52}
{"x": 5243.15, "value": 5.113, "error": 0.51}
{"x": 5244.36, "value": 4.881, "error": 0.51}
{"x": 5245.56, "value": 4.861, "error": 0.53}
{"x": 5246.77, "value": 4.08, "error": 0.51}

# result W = 4.81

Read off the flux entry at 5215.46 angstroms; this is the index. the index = 3.895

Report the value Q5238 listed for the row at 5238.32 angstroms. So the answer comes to 4.78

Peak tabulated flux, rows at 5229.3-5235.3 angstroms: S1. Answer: 5.612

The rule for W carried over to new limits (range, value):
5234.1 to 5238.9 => 5.27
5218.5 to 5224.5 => 4.84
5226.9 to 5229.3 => 3.9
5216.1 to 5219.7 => 5.03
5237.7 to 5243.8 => 4.88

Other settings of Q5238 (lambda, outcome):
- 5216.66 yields 4.527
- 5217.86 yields 4.9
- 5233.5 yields 4.331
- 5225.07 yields 4.489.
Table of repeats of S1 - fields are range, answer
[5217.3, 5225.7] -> 5.64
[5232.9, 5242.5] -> 5.792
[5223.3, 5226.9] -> 4.787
